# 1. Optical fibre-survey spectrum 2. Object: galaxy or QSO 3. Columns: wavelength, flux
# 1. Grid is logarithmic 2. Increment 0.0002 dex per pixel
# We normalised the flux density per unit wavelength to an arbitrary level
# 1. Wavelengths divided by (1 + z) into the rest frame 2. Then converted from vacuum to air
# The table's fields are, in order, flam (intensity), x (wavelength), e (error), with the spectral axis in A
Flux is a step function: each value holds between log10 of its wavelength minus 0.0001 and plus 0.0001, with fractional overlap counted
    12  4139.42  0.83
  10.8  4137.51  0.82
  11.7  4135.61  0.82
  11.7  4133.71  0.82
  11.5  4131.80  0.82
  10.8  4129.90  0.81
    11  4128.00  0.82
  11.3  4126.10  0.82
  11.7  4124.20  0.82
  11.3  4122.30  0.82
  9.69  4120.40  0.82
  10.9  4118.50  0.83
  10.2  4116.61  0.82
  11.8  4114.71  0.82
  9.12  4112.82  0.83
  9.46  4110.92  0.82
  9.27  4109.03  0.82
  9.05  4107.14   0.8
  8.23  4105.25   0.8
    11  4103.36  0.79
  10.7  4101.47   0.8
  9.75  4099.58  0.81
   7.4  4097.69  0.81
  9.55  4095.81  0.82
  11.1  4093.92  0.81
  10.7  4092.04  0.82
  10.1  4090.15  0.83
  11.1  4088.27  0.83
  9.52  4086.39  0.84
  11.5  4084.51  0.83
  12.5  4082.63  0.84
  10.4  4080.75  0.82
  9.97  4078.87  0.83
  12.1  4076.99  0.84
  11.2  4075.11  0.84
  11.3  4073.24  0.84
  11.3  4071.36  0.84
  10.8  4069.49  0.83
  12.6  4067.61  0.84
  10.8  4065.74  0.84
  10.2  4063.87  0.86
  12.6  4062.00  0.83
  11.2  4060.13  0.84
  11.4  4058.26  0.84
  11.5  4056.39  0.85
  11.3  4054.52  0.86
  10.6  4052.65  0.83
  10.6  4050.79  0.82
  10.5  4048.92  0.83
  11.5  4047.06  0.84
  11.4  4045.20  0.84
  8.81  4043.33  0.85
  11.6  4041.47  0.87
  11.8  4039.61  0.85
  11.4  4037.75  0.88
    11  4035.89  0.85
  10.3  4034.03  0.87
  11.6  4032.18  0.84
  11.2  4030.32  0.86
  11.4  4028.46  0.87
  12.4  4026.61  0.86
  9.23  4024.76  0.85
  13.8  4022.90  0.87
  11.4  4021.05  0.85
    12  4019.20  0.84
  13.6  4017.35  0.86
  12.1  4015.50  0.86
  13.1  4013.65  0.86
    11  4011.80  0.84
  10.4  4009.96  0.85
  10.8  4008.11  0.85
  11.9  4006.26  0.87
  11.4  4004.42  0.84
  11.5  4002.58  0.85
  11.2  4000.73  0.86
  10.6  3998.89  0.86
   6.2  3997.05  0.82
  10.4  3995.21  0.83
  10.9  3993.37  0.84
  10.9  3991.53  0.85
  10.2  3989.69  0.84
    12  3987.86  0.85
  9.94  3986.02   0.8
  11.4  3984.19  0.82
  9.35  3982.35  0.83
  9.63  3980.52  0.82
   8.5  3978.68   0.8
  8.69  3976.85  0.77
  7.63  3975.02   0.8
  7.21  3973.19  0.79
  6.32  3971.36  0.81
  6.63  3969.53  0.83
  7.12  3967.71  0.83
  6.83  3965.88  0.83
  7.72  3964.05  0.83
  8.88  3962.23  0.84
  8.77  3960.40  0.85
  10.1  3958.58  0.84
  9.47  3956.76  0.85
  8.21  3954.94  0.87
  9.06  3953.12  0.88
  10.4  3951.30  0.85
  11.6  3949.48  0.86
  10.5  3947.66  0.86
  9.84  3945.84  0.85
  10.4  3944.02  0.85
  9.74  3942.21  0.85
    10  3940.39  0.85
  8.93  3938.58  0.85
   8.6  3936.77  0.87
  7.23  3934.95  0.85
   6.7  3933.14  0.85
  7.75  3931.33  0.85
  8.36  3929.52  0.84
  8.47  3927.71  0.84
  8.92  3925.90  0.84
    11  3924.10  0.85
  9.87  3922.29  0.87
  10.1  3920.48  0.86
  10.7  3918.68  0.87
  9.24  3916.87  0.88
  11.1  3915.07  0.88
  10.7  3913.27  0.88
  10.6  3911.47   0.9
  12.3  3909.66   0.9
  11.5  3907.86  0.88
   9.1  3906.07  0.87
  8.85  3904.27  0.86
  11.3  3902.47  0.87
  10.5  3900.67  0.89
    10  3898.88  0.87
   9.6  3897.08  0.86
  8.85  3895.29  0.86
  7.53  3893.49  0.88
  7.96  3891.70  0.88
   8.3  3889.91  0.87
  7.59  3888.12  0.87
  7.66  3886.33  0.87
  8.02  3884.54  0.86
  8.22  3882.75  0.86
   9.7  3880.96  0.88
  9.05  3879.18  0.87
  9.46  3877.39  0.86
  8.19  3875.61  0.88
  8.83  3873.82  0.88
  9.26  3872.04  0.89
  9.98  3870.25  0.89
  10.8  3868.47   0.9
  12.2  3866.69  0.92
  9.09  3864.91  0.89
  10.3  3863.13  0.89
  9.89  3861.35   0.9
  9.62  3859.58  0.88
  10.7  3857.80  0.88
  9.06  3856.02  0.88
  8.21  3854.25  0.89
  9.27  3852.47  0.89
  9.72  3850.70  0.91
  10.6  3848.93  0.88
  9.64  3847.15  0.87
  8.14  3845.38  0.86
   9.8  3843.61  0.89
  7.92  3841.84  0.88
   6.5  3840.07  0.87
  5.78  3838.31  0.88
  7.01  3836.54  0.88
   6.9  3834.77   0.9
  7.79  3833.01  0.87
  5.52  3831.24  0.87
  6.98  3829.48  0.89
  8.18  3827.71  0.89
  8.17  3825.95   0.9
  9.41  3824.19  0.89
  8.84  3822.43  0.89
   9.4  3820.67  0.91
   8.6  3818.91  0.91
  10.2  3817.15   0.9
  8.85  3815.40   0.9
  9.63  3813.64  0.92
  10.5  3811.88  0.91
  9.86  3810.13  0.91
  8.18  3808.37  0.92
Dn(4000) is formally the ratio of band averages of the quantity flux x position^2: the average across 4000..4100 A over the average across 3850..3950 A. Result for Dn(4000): 1.27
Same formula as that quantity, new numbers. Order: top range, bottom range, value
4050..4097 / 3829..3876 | 1.39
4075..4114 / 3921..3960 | 1.18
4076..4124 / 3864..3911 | 1.22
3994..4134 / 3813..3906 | 1.36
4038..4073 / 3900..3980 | 1.28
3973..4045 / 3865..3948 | 1.21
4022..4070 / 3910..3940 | 1.28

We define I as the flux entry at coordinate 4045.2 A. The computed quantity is 11.4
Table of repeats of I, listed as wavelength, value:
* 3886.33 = 7.66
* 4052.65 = 10.6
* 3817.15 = 10.2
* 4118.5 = 10.9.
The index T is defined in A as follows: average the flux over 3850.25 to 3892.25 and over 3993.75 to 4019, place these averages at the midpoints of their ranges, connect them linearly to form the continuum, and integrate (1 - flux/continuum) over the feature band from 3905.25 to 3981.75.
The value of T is 7.8 A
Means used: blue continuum 9.22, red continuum 11.1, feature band 9.15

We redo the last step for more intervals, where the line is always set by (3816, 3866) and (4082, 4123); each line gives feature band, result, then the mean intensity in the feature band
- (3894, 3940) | -2.7 A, 9.6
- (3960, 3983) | 3.6 A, 7.91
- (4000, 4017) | -3.5 A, 11.6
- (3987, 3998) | -0.7 A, 10.1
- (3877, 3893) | 0.9 A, 8.39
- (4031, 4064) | -4.2 A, 11.1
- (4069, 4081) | -1.3 A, 11.1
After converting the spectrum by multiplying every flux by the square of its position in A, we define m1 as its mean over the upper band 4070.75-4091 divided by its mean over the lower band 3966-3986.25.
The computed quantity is 1.40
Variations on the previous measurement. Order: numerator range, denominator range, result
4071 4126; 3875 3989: 1.23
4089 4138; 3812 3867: 1.36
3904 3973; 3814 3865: 1.12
